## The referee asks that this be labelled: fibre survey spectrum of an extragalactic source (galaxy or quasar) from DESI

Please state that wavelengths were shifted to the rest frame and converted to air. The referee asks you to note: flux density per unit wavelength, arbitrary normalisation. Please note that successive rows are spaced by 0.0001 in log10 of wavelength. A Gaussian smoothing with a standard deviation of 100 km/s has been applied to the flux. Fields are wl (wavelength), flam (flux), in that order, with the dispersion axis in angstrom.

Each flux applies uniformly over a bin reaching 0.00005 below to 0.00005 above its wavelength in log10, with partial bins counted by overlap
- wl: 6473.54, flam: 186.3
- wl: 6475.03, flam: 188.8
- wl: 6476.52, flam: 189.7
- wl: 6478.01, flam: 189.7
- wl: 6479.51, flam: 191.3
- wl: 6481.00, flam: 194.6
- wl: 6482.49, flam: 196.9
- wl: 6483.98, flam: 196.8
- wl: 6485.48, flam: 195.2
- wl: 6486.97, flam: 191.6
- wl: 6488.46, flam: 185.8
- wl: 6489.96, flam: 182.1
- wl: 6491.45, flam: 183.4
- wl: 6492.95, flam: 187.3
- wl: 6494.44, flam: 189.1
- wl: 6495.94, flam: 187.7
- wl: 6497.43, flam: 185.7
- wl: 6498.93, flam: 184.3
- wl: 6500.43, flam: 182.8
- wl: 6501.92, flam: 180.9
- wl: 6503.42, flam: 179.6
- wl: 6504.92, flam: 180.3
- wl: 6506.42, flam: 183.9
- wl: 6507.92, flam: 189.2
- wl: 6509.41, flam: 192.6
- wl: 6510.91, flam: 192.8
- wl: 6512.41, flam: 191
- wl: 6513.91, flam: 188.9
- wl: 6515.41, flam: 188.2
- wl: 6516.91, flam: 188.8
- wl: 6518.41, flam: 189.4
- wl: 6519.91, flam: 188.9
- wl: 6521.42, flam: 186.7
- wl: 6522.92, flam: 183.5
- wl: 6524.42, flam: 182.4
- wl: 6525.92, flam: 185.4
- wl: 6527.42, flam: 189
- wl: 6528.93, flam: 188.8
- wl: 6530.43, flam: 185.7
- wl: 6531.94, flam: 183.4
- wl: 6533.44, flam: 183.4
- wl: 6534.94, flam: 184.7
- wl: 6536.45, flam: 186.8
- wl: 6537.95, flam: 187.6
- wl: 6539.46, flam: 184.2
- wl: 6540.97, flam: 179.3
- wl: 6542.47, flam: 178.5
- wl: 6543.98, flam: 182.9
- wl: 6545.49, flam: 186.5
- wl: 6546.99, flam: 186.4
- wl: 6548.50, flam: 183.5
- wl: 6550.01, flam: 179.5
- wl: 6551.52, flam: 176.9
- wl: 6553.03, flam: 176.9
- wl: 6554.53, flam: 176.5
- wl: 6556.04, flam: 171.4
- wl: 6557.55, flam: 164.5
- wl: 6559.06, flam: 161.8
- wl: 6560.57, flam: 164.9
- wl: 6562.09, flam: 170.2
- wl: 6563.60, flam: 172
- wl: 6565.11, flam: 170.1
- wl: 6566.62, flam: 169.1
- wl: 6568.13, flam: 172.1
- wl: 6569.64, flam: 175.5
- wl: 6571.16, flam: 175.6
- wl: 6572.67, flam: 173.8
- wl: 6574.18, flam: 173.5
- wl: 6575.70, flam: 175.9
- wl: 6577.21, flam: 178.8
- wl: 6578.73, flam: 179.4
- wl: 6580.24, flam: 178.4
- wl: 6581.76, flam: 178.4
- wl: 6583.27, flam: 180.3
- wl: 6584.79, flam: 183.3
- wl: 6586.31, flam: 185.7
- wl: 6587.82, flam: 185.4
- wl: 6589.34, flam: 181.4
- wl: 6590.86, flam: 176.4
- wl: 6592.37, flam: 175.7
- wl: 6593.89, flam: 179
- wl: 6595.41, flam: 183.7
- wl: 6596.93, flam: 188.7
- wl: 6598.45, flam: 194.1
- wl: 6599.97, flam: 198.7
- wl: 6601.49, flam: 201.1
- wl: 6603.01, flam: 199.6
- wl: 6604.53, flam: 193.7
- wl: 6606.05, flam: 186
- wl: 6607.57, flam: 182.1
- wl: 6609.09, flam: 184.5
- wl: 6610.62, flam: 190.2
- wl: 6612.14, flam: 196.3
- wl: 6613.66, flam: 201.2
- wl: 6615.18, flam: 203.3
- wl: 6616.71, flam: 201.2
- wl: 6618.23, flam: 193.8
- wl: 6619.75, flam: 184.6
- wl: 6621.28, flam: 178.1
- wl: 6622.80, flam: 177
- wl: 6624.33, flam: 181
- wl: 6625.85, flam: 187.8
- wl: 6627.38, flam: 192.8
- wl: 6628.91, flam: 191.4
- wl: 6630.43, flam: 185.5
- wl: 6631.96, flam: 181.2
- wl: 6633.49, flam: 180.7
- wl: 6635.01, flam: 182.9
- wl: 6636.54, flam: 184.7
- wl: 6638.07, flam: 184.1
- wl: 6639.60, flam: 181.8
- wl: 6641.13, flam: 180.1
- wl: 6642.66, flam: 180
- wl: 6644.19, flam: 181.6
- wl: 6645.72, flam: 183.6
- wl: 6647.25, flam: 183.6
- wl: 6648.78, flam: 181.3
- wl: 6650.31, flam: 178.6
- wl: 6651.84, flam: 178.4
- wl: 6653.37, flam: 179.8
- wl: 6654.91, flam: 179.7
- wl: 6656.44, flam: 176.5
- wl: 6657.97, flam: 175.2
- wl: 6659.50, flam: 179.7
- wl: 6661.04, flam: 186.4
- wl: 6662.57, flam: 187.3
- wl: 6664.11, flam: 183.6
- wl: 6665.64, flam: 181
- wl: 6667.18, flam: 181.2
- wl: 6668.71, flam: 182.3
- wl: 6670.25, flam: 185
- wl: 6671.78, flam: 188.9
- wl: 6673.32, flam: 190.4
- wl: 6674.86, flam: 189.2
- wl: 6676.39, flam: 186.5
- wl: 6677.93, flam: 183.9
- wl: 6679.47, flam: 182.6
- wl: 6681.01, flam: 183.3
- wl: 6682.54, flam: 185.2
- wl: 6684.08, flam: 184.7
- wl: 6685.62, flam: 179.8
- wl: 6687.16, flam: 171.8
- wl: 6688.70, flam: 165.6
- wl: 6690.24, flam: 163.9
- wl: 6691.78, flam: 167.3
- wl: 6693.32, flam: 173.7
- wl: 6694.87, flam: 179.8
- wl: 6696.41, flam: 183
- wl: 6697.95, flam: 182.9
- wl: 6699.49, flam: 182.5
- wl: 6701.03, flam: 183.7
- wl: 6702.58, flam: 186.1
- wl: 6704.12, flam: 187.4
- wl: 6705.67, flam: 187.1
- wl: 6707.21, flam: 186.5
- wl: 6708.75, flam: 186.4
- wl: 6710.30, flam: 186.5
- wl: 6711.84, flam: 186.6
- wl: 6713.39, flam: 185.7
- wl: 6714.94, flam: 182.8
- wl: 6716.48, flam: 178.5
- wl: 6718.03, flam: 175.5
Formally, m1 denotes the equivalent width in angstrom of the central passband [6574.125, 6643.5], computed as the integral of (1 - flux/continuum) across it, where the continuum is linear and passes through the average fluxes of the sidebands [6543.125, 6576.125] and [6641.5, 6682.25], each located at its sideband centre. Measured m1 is -2.9 angstrom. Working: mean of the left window 174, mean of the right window 183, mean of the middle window 186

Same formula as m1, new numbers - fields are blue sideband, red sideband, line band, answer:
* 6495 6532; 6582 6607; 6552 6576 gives 2.0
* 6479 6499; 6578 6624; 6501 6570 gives 2.7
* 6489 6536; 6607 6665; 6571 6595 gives 0.8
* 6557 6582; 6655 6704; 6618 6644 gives -0.9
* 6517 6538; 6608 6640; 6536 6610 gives 2.7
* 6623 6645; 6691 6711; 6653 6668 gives 0.2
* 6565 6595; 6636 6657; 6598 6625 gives -1.8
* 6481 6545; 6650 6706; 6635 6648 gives 0.0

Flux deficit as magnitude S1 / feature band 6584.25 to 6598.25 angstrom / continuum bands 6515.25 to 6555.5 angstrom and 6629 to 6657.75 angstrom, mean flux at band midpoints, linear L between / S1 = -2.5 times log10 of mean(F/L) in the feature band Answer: 0.00 mag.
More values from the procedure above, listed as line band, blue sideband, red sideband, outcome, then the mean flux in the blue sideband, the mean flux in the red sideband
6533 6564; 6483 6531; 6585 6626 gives 0.06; 187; 188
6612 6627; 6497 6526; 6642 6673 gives -0.04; 186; 182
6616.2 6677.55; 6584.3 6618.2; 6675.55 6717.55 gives 0.01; 190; 181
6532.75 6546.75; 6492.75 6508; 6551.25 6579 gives -0.04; 184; 172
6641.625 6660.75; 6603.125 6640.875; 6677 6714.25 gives 0.03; 188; 181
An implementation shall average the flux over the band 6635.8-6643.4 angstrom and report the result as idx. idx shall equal 182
